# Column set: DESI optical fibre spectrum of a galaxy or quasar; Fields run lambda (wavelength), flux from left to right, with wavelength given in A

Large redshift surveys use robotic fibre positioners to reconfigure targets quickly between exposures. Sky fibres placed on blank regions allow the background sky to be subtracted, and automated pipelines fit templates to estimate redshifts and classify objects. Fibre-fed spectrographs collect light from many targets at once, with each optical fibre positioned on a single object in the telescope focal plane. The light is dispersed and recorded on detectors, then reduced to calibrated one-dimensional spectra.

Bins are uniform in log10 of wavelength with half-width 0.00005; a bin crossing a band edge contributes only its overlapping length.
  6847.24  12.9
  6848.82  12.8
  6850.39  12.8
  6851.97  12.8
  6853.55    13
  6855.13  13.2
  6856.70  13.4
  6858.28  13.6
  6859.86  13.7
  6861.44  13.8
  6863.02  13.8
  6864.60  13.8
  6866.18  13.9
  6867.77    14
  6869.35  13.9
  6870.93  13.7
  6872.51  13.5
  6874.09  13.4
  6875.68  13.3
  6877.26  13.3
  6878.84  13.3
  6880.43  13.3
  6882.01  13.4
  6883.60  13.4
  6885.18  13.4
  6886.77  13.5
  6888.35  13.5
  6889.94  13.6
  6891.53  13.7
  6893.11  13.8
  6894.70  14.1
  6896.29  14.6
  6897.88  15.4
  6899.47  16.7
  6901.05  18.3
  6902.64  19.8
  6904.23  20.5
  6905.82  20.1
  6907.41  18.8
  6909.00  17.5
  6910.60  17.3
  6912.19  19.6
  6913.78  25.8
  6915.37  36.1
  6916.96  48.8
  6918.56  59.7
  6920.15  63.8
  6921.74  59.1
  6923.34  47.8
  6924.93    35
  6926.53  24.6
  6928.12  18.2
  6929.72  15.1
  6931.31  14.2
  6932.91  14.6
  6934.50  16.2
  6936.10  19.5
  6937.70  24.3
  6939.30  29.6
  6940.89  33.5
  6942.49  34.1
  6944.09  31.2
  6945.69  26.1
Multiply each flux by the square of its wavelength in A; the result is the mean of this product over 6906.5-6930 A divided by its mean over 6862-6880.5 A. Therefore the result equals 2.54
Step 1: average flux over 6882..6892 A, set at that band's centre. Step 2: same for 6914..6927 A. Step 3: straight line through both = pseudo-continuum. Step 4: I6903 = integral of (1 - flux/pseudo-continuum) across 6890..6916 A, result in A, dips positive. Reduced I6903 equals 9.19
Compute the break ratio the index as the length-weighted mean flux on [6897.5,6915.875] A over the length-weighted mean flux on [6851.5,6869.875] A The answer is 1.50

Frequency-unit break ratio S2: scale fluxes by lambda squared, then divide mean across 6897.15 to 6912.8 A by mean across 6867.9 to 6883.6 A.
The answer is 1.4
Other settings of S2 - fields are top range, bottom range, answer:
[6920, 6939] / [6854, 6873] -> 2.10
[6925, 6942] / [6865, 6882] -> 1.64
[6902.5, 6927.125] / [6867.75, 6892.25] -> 2.53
